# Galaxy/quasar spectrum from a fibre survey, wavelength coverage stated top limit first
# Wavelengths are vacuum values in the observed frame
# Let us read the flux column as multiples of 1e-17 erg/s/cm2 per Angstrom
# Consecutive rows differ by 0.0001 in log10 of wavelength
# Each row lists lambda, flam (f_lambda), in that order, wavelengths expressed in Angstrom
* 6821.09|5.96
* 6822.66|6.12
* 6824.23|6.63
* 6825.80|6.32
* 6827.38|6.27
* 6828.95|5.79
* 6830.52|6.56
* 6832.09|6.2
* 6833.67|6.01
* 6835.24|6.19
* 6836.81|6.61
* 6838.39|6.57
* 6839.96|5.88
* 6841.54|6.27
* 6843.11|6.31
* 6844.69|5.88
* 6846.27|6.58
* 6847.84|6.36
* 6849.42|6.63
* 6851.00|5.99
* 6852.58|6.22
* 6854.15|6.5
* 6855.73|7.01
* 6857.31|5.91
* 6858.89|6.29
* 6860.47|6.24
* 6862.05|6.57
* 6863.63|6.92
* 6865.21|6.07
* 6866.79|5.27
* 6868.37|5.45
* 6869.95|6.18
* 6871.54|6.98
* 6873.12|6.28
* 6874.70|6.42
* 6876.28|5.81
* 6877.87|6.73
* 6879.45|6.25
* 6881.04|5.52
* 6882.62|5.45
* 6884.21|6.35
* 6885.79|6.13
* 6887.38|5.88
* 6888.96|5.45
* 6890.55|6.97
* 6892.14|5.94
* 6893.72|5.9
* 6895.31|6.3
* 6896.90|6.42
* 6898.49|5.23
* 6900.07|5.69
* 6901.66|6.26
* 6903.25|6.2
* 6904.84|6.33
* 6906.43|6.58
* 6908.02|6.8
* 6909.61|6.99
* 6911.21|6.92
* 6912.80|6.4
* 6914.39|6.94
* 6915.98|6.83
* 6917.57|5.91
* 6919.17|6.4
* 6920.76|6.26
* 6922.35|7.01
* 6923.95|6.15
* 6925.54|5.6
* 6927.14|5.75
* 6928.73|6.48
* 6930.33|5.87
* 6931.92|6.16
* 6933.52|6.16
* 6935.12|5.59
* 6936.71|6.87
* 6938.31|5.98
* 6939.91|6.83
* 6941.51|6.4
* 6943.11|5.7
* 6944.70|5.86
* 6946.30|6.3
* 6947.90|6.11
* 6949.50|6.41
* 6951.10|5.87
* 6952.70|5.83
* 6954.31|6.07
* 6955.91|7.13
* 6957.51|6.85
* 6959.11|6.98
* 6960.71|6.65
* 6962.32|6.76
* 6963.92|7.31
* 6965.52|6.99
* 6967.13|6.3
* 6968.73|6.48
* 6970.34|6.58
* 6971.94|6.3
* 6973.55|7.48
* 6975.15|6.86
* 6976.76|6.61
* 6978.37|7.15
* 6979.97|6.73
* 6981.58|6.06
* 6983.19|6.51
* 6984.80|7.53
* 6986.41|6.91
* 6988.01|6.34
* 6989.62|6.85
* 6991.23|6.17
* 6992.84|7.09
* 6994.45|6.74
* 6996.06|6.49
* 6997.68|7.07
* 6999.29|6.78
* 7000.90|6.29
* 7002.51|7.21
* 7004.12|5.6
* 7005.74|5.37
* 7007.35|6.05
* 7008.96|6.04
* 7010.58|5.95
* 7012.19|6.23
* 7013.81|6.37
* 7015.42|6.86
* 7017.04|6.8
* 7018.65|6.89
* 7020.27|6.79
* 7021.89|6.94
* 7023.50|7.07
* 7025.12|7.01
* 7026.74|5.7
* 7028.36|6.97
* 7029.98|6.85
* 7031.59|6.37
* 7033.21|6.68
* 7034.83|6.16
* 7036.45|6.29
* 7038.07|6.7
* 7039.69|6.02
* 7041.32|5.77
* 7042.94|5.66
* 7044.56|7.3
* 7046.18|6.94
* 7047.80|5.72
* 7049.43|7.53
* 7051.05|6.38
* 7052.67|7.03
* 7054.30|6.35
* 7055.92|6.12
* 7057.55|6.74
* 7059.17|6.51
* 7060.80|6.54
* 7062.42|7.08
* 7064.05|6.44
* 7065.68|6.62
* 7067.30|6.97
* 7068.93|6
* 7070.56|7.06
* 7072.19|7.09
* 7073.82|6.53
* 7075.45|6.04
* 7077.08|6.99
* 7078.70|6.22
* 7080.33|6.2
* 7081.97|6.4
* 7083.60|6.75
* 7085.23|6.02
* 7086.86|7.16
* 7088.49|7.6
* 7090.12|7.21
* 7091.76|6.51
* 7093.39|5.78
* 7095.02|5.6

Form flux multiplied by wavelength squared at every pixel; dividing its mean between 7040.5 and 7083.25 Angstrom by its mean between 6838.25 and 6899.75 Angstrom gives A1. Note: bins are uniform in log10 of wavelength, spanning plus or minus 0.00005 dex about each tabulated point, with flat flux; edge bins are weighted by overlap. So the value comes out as 1.12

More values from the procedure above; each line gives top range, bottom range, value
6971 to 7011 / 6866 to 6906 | 1.12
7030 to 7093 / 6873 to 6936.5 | 1.11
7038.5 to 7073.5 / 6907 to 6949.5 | 1.08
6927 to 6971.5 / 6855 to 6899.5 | 1.06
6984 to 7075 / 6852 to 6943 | 1.09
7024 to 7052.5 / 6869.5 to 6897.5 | 1.10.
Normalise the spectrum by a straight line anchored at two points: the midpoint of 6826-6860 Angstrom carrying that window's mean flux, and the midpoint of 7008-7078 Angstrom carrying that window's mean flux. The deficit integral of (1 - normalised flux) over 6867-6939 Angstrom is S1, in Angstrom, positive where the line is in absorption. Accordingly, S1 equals 1.8 Angstrom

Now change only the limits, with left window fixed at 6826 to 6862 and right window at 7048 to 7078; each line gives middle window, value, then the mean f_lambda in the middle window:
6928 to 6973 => 0.5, 6.39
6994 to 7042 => 0.8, 6.47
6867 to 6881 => 0.3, 6.18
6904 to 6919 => -0.5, 6.62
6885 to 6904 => 1.0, 6.03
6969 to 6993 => -0.8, 6.73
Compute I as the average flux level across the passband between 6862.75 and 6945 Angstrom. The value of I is 6.21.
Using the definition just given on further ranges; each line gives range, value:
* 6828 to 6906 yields 6.18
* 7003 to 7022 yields 6.32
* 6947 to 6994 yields 6.65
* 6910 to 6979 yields 6.45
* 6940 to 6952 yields 6.14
